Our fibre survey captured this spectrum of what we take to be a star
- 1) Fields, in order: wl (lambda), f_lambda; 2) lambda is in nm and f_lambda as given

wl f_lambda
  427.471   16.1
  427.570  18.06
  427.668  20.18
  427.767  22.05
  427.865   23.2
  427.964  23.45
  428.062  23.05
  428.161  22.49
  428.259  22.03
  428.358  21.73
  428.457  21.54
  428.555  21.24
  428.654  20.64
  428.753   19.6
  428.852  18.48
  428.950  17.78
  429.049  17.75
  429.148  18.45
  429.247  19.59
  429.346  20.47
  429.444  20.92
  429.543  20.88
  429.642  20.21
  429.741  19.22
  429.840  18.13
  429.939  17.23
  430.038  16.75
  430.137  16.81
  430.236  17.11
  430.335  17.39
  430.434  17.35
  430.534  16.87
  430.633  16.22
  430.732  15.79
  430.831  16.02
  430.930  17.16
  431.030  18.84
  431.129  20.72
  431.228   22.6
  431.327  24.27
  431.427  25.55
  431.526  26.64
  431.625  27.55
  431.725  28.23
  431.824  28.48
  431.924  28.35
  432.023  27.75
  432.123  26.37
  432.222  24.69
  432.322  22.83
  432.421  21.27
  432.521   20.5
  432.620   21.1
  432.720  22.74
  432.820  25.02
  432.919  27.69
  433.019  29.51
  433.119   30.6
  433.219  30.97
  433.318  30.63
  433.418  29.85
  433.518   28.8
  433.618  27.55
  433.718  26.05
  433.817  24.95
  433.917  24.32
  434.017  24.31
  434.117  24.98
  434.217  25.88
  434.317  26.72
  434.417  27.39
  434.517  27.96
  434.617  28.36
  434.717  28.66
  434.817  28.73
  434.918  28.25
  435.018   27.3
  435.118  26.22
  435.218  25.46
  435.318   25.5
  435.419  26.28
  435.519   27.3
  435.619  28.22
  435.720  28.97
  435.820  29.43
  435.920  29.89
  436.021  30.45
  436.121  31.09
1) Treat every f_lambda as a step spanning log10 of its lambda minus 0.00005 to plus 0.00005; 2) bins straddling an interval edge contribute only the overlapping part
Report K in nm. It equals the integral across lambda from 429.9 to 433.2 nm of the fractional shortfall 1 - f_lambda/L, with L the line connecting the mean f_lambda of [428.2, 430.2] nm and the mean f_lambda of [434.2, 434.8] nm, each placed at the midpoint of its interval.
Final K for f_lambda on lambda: 0.12 nm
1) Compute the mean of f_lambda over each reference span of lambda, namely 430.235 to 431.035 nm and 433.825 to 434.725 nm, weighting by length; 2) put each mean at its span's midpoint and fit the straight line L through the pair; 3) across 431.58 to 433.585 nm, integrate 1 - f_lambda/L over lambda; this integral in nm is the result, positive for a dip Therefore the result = -0.44 nm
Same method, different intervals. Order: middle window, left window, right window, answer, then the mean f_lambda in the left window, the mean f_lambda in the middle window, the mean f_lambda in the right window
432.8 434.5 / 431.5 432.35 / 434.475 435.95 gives -0.01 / 26.9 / 27.4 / 27.7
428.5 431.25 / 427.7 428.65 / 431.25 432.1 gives 0.66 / 22.2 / 18.5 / 26.9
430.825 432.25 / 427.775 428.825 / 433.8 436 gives 0.00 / 21.8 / 24.5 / 27.1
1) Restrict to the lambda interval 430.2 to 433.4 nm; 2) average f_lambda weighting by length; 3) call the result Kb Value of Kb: 23.4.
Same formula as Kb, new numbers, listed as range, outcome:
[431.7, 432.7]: 24.8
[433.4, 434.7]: 26.7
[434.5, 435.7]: 27.4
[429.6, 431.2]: 17.7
